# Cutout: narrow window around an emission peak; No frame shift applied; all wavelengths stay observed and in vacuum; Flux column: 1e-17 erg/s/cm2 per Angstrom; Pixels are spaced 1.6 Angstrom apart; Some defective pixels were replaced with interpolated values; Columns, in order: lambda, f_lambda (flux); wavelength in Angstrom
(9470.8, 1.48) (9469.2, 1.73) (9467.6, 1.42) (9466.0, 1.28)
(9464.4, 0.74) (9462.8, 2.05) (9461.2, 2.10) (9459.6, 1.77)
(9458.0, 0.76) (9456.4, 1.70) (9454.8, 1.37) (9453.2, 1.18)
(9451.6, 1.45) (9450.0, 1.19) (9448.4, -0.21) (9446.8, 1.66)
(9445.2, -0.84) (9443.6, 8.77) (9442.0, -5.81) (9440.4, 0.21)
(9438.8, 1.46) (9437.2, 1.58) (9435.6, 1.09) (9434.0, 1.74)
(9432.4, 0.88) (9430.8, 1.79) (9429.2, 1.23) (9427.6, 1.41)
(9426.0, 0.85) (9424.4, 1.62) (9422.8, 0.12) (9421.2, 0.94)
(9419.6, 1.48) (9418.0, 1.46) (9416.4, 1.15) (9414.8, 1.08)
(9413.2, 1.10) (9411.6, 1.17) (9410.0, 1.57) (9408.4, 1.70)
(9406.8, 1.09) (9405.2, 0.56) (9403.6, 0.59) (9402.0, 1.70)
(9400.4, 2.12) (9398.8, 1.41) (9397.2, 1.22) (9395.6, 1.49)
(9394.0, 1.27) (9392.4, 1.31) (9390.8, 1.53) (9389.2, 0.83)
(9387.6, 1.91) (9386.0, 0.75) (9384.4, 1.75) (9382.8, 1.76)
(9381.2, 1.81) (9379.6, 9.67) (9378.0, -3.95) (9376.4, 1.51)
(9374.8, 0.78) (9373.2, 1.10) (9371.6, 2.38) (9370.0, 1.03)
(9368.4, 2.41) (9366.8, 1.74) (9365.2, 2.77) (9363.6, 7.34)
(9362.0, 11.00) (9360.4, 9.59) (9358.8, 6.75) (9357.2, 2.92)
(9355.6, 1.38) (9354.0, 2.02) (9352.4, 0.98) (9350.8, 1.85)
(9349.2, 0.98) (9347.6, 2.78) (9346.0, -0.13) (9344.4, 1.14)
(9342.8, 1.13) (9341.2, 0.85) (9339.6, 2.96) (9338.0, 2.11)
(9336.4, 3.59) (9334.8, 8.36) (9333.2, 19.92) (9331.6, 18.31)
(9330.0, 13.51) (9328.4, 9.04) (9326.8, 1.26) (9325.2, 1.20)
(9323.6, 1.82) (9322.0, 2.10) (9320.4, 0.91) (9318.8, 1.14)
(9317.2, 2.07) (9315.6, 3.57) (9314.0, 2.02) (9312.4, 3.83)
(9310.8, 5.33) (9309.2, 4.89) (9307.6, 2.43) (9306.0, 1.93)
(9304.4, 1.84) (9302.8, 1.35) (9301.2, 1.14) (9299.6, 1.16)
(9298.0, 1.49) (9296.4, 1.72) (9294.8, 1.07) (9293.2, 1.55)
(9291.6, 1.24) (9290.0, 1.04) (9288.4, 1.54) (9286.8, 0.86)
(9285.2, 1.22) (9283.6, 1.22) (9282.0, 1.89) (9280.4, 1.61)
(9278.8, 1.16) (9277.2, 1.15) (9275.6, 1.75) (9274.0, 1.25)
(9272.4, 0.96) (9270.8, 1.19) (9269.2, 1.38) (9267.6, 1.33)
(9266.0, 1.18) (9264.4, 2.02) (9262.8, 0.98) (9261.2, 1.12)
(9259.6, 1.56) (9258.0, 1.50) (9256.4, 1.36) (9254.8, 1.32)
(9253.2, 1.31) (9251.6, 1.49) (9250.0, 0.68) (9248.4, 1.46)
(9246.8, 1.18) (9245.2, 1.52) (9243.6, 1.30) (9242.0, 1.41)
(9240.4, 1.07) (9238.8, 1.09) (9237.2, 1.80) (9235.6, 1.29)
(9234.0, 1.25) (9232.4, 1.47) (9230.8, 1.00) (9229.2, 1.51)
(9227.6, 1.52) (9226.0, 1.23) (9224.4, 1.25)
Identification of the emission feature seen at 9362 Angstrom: [N II] 6583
